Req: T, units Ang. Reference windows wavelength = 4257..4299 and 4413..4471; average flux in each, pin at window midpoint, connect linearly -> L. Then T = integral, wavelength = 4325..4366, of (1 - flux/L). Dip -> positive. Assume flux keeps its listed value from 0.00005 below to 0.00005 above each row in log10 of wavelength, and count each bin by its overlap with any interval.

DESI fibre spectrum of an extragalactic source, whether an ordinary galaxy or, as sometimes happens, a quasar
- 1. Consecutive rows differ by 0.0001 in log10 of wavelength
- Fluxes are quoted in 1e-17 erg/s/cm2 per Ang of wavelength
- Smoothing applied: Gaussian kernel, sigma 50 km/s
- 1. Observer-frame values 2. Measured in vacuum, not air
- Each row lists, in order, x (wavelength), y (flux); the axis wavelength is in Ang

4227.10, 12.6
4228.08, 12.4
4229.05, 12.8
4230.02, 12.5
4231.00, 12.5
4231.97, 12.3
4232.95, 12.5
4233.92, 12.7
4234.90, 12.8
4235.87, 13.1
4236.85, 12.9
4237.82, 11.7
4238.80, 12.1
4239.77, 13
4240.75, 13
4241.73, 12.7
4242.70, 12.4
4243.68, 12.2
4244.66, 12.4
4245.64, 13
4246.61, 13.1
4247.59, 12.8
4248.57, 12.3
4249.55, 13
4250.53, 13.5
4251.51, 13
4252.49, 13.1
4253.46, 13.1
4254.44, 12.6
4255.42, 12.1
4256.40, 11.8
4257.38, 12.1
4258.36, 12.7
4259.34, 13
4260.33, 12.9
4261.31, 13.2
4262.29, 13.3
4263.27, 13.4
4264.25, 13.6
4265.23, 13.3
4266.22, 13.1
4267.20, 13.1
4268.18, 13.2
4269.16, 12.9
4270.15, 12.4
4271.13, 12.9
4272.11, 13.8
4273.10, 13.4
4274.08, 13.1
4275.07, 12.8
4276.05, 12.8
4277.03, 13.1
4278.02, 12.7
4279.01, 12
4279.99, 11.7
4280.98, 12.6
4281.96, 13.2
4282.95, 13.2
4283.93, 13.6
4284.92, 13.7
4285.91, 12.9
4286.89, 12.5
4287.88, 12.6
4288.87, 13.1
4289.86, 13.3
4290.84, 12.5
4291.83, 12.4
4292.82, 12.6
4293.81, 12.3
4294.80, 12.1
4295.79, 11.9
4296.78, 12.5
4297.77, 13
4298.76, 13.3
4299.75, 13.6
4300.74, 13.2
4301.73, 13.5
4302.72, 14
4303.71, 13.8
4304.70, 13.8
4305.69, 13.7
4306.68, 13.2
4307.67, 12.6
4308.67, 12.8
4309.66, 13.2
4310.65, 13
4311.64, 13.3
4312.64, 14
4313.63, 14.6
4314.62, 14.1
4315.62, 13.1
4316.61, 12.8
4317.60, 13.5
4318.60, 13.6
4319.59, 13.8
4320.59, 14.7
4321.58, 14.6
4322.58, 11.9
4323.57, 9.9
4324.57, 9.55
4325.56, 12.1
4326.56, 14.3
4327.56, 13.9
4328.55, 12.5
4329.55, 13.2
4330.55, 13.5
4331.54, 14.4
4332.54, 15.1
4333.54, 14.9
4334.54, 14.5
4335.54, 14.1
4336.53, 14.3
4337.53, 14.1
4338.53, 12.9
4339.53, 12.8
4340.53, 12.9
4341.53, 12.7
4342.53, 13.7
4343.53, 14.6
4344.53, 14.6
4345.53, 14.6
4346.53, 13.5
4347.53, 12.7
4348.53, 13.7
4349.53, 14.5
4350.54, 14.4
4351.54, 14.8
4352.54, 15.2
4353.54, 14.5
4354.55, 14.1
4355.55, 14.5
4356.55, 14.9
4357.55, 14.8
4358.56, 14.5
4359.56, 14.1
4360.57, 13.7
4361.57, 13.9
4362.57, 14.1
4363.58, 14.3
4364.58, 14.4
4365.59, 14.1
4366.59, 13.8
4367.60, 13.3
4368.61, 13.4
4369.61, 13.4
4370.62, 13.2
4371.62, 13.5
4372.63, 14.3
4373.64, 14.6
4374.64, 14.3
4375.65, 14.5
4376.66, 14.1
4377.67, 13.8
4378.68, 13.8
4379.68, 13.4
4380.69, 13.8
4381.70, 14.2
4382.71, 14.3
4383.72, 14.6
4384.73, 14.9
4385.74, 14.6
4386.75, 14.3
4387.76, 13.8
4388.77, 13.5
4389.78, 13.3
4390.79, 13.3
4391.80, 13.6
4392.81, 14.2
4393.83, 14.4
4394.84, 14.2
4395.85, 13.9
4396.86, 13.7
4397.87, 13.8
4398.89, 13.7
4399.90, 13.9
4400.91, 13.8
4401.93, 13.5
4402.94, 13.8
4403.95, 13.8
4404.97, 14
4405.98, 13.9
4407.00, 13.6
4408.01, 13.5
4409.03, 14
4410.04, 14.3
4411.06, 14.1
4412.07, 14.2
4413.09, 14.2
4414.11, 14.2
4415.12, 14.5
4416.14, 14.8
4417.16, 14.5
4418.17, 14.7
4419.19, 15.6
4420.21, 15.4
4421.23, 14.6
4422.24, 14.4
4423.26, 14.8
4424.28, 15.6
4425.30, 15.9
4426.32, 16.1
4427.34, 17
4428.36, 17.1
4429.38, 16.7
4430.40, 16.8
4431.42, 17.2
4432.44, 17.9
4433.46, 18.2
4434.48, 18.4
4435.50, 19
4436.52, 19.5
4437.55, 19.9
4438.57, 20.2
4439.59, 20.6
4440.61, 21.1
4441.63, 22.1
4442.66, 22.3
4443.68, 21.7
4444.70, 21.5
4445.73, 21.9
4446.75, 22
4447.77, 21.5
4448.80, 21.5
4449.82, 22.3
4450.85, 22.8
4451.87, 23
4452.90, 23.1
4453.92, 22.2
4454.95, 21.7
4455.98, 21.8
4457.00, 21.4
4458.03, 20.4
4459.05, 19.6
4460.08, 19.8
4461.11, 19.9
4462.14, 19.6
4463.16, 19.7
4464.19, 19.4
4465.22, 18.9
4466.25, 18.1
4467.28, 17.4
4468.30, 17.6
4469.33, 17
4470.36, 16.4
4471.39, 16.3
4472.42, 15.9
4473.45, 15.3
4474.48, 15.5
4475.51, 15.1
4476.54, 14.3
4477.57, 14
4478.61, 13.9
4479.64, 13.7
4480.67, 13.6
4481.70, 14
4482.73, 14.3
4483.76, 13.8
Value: 3.4 Ang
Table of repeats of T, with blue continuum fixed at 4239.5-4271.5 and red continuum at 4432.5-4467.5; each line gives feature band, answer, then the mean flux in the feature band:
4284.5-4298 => 1.5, 12.7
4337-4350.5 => 2.2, 13.7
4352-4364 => 1.8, 14.4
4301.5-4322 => 2.0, 13.6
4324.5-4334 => 1.4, 13.5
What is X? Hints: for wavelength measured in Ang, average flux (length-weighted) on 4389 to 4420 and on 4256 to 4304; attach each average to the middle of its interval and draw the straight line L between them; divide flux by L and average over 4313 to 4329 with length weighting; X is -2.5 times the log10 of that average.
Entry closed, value 0.02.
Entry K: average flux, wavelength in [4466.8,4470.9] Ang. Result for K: 17.1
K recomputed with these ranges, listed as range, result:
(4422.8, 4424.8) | 15.2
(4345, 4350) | 13.8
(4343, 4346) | 14.6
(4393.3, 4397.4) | 14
